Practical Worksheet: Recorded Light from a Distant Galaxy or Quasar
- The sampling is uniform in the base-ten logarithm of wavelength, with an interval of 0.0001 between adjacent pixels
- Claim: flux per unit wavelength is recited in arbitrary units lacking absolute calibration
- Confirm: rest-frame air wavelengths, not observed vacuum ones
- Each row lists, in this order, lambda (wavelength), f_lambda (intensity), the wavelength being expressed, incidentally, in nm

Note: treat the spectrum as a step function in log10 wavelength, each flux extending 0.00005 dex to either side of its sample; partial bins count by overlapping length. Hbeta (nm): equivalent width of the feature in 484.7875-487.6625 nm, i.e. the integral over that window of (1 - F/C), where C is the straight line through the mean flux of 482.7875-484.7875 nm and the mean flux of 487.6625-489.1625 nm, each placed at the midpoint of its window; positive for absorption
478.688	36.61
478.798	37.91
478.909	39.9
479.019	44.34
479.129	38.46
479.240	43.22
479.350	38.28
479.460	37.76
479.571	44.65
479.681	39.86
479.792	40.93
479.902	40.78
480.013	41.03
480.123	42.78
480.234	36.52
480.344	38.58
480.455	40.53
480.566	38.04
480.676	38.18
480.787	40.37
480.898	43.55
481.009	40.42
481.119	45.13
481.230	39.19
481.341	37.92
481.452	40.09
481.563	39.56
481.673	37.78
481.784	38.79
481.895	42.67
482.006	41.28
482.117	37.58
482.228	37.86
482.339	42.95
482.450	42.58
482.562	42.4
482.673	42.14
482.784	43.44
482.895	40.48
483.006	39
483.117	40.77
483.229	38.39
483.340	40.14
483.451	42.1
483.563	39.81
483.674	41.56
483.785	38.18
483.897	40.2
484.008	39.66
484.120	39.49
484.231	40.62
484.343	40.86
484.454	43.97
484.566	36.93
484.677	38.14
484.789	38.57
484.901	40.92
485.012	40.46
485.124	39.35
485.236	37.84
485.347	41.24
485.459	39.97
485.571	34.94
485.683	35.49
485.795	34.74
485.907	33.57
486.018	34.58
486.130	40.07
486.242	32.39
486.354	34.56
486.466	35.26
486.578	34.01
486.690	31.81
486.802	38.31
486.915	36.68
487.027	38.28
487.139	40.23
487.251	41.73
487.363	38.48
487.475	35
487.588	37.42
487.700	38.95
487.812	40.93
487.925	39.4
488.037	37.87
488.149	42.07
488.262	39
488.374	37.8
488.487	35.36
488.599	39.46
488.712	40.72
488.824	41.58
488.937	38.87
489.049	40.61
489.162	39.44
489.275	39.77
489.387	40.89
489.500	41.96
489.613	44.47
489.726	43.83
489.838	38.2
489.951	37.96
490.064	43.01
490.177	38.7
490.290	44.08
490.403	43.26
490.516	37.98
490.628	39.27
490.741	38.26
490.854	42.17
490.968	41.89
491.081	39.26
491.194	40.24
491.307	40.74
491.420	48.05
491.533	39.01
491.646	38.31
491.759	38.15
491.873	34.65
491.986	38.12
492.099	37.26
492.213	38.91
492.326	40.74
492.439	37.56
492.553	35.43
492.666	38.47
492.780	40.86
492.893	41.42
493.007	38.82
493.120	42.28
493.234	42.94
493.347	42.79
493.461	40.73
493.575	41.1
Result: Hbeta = 0.19 nm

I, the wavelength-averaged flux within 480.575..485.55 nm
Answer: 40.2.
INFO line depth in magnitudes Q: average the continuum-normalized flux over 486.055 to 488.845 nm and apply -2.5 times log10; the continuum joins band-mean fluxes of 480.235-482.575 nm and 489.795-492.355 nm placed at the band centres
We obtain 0.061 mag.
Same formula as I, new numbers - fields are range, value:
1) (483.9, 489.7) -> 38.6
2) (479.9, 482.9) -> 40.4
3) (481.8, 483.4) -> 40.8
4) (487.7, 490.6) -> 40.3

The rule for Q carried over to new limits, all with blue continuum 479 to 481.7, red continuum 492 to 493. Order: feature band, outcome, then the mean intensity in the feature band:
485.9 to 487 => 0.12 mag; 35.3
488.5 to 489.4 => -0.02 mag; 39.9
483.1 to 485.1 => 0.00 mag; 40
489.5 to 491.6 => -0.06 mag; 41.1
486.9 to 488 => 0.02 mag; 38.8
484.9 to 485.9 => 0.05 mag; 37.9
